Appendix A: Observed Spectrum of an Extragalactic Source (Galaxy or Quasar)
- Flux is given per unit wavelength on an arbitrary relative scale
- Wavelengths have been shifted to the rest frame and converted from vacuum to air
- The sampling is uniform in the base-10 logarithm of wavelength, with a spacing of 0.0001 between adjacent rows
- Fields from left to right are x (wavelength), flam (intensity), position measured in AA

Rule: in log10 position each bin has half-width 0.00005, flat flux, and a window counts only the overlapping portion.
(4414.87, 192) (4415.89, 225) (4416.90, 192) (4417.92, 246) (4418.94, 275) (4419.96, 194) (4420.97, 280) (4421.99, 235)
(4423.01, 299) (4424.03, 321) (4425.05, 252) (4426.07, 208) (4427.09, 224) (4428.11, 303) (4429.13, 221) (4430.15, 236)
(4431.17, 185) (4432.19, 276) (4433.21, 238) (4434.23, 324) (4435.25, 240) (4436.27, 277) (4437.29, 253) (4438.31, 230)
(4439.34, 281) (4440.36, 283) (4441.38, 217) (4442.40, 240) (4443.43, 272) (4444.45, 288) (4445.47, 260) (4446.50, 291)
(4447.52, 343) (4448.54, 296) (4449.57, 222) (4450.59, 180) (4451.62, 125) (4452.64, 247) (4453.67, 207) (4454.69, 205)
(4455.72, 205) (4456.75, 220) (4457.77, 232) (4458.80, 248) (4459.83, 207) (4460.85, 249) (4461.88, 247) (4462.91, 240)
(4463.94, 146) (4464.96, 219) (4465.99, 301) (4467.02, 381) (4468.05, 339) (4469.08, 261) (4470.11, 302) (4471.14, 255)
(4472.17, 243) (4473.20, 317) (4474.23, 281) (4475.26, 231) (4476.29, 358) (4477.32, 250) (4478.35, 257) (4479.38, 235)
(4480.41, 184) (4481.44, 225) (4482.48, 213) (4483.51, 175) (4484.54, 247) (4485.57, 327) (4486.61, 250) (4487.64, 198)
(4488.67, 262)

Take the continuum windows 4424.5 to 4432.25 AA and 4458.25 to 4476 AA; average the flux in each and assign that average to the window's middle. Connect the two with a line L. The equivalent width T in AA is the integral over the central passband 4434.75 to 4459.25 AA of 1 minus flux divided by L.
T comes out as 0.5 AA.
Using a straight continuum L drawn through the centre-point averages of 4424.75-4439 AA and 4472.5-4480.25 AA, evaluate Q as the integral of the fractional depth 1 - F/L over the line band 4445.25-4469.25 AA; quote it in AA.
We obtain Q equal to 1.5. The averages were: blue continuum 248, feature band 244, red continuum 271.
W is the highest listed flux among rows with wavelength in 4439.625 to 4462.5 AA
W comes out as 343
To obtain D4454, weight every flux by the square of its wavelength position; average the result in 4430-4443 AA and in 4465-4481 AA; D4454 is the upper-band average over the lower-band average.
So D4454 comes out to 1.12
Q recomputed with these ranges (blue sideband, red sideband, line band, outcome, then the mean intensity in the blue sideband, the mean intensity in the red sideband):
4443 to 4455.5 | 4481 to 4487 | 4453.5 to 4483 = -1.2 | 244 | 239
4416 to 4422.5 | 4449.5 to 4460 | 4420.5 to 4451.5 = -4.8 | 236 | 208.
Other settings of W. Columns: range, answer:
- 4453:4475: 381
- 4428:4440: 324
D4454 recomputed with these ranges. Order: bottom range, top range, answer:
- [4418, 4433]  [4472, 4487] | 1.04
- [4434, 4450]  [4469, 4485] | 0.95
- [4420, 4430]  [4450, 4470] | 0.94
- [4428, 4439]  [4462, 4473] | 1.09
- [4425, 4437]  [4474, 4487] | 1.02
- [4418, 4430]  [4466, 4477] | 1.19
